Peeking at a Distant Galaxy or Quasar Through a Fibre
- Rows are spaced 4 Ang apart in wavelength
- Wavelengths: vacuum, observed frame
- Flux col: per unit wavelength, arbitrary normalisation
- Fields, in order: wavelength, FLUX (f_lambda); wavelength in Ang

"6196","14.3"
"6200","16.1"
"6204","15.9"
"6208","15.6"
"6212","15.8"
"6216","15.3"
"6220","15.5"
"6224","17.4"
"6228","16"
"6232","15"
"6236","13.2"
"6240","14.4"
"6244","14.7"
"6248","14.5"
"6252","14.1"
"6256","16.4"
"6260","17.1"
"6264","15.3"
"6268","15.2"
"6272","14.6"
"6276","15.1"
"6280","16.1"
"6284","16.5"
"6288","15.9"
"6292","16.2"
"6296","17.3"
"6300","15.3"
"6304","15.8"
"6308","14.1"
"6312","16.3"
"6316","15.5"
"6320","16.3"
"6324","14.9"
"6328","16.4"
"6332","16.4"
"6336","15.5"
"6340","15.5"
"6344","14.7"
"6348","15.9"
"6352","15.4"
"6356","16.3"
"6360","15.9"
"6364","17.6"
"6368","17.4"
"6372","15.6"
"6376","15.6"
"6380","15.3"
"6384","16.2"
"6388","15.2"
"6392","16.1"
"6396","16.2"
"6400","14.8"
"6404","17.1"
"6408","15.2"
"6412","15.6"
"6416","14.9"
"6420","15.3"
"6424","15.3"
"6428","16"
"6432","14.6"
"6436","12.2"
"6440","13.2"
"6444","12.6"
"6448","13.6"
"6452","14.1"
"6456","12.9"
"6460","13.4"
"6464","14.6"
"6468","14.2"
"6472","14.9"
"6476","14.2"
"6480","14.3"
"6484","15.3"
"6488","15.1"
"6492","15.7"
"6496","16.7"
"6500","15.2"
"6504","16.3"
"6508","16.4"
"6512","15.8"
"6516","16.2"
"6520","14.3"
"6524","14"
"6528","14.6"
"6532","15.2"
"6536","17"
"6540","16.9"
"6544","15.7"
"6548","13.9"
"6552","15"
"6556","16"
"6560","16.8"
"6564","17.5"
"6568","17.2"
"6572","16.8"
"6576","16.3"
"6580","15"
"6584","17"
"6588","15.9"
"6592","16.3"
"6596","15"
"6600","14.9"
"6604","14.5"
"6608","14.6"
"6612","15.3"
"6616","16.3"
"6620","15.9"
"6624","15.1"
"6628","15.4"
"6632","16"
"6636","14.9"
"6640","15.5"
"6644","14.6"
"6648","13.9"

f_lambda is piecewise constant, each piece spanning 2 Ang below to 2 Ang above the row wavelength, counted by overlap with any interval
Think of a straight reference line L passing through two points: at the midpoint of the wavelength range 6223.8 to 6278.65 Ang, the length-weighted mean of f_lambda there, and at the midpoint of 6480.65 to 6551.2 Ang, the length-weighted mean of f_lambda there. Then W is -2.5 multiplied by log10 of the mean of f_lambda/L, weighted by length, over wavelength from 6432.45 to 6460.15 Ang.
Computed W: 0.17 mag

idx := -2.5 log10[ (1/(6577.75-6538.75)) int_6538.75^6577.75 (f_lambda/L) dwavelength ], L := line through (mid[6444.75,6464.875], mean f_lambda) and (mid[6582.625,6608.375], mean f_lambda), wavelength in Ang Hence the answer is -0.08 mag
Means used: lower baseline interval 13.6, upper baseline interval 15.5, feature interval 16.2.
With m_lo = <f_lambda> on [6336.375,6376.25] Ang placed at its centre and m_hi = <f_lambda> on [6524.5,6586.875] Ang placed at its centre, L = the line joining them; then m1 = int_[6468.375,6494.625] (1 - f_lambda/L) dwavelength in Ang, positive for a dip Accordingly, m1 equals 1.8 Ang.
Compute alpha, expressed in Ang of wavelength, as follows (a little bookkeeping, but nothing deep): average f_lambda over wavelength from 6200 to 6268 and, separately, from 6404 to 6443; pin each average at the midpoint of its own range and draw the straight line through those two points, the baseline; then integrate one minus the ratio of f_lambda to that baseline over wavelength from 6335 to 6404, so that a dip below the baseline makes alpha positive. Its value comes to -4.3 Ang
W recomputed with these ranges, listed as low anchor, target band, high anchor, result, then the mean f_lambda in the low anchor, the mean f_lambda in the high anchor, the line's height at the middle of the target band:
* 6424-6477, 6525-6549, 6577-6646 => -0.06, 13.9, 15.4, 14.7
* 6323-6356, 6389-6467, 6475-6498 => 0.06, 15.7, 15.3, 15.4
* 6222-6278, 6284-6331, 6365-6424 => -0.03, 15.2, 15.8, 15.4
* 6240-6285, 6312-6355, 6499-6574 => -0.02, 15.3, 15.8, 15.5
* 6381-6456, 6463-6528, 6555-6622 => 0.01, 14.9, 16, 15.4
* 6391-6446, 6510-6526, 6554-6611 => 0.03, 14.9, 16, 15.6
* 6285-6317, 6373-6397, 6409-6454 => -0.06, 15.8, 14.3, 14.9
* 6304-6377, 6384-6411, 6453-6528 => -0.02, 15.9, 15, 15.5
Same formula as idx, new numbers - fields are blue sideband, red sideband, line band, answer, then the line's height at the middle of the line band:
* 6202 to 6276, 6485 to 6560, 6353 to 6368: -0.081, 15.4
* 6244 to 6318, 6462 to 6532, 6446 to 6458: 0.130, 15.3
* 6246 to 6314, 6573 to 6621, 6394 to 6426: 0.005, 15.6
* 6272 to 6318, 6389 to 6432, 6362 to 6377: -0.064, 15.7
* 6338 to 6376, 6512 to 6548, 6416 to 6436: 0.058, 15.8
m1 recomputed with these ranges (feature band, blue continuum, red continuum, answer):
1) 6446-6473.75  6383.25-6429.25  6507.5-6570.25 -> 3.1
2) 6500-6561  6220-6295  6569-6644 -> -0.1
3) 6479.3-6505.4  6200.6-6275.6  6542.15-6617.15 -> 0.2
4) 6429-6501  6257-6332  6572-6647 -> 6.2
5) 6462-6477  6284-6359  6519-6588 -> 1.3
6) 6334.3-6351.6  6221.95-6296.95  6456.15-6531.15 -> -0.1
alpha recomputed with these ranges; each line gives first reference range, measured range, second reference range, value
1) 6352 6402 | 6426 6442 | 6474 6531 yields 1.7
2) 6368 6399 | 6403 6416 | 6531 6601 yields 0.1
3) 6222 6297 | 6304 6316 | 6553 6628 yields 0.2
